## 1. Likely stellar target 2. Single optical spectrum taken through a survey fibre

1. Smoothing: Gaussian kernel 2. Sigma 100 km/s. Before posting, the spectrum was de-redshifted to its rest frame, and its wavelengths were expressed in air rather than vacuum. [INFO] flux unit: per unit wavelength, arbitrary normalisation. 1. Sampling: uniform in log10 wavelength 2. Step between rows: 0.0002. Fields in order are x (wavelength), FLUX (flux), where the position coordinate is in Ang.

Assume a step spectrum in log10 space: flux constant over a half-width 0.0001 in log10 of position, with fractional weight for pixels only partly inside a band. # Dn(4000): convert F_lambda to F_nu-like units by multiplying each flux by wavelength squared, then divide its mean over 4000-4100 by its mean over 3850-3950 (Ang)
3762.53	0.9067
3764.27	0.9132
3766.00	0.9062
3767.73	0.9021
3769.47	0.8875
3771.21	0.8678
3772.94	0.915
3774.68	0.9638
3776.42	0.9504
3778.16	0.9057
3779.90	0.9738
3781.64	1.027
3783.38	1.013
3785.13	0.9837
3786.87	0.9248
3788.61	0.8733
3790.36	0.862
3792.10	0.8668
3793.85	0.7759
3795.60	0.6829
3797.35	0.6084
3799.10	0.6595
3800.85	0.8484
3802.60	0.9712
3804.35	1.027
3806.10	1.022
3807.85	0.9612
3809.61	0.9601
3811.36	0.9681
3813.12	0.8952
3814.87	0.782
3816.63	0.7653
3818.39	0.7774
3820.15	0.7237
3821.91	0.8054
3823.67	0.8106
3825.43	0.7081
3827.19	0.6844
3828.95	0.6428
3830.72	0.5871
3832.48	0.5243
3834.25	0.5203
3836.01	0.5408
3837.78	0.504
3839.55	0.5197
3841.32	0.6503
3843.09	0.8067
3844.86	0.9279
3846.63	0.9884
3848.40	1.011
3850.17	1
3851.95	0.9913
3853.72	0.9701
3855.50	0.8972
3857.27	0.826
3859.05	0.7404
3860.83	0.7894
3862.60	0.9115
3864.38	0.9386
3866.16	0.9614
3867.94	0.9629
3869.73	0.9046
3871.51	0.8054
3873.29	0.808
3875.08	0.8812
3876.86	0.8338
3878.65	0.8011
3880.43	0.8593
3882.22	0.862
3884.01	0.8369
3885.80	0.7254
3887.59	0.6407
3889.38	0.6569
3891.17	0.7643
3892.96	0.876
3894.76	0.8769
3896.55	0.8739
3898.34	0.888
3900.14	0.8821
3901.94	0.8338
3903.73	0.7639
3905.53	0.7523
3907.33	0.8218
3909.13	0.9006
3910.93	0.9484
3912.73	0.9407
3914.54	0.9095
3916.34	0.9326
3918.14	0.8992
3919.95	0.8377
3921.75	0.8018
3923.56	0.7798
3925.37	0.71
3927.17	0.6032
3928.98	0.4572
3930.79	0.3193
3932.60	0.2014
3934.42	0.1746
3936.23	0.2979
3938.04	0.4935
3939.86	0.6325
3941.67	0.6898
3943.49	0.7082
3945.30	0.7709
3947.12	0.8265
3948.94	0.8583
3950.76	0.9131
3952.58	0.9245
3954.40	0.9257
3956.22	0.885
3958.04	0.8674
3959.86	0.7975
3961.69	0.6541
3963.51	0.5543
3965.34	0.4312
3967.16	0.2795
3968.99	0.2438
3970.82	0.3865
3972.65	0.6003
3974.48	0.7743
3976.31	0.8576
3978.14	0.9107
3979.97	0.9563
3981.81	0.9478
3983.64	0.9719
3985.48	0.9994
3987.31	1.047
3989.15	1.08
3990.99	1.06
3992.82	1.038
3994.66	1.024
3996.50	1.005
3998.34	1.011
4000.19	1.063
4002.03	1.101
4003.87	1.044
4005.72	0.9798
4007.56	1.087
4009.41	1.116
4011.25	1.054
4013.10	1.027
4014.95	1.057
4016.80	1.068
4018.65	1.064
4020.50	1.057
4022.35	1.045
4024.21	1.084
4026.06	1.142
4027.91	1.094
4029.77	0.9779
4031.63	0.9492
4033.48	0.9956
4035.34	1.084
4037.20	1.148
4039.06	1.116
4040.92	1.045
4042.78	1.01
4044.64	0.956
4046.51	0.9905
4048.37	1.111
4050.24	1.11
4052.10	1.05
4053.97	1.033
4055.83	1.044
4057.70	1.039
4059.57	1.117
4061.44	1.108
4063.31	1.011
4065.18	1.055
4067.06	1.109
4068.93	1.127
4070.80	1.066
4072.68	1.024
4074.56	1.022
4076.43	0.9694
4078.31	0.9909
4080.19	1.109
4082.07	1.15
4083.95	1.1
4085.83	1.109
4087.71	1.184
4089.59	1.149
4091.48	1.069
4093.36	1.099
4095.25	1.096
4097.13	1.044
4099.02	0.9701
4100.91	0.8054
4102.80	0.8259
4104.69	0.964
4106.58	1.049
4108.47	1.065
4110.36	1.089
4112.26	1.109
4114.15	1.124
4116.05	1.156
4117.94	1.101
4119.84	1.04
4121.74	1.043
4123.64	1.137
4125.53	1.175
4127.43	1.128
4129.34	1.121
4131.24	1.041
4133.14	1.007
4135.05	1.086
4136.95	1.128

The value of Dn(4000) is 1.48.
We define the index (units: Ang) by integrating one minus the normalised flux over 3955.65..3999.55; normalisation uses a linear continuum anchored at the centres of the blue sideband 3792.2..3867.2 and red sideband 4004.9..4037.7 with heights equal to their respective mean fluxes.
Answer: 8.4 Ang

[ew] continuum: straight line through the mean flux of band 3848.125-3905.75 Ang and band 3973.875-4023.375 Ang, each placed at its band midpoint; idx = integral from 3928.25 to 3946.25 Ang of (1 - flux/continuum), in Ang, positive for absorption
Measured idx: 8.9 Ang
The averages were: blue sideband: 0.852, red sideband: 1.02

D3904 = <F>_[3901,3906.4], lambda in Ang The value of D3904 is 0.784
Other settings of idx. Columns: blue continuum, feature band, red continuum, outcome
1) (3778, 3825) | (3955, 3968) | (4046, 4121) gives 4.4 Ang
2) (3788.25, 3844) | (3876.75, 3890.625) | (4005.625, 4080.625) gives 1.2 Ang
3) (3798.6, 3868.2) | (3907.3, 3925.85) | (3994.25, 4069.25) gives 1.0 Ang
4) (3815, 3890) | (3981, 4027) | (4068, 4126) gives -4.3 Ang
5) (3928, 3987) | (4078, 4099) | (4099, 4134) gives -2.4 Ang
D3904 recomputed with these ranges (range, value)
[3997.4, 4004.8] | 1.05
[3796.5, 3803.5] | 0.774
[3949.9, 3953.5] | 0.919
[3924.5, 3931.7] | 0.522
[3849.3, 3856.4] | 0.964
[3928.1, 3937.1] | 0.289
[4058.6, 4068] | 1.08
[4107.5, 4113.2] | 1.09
